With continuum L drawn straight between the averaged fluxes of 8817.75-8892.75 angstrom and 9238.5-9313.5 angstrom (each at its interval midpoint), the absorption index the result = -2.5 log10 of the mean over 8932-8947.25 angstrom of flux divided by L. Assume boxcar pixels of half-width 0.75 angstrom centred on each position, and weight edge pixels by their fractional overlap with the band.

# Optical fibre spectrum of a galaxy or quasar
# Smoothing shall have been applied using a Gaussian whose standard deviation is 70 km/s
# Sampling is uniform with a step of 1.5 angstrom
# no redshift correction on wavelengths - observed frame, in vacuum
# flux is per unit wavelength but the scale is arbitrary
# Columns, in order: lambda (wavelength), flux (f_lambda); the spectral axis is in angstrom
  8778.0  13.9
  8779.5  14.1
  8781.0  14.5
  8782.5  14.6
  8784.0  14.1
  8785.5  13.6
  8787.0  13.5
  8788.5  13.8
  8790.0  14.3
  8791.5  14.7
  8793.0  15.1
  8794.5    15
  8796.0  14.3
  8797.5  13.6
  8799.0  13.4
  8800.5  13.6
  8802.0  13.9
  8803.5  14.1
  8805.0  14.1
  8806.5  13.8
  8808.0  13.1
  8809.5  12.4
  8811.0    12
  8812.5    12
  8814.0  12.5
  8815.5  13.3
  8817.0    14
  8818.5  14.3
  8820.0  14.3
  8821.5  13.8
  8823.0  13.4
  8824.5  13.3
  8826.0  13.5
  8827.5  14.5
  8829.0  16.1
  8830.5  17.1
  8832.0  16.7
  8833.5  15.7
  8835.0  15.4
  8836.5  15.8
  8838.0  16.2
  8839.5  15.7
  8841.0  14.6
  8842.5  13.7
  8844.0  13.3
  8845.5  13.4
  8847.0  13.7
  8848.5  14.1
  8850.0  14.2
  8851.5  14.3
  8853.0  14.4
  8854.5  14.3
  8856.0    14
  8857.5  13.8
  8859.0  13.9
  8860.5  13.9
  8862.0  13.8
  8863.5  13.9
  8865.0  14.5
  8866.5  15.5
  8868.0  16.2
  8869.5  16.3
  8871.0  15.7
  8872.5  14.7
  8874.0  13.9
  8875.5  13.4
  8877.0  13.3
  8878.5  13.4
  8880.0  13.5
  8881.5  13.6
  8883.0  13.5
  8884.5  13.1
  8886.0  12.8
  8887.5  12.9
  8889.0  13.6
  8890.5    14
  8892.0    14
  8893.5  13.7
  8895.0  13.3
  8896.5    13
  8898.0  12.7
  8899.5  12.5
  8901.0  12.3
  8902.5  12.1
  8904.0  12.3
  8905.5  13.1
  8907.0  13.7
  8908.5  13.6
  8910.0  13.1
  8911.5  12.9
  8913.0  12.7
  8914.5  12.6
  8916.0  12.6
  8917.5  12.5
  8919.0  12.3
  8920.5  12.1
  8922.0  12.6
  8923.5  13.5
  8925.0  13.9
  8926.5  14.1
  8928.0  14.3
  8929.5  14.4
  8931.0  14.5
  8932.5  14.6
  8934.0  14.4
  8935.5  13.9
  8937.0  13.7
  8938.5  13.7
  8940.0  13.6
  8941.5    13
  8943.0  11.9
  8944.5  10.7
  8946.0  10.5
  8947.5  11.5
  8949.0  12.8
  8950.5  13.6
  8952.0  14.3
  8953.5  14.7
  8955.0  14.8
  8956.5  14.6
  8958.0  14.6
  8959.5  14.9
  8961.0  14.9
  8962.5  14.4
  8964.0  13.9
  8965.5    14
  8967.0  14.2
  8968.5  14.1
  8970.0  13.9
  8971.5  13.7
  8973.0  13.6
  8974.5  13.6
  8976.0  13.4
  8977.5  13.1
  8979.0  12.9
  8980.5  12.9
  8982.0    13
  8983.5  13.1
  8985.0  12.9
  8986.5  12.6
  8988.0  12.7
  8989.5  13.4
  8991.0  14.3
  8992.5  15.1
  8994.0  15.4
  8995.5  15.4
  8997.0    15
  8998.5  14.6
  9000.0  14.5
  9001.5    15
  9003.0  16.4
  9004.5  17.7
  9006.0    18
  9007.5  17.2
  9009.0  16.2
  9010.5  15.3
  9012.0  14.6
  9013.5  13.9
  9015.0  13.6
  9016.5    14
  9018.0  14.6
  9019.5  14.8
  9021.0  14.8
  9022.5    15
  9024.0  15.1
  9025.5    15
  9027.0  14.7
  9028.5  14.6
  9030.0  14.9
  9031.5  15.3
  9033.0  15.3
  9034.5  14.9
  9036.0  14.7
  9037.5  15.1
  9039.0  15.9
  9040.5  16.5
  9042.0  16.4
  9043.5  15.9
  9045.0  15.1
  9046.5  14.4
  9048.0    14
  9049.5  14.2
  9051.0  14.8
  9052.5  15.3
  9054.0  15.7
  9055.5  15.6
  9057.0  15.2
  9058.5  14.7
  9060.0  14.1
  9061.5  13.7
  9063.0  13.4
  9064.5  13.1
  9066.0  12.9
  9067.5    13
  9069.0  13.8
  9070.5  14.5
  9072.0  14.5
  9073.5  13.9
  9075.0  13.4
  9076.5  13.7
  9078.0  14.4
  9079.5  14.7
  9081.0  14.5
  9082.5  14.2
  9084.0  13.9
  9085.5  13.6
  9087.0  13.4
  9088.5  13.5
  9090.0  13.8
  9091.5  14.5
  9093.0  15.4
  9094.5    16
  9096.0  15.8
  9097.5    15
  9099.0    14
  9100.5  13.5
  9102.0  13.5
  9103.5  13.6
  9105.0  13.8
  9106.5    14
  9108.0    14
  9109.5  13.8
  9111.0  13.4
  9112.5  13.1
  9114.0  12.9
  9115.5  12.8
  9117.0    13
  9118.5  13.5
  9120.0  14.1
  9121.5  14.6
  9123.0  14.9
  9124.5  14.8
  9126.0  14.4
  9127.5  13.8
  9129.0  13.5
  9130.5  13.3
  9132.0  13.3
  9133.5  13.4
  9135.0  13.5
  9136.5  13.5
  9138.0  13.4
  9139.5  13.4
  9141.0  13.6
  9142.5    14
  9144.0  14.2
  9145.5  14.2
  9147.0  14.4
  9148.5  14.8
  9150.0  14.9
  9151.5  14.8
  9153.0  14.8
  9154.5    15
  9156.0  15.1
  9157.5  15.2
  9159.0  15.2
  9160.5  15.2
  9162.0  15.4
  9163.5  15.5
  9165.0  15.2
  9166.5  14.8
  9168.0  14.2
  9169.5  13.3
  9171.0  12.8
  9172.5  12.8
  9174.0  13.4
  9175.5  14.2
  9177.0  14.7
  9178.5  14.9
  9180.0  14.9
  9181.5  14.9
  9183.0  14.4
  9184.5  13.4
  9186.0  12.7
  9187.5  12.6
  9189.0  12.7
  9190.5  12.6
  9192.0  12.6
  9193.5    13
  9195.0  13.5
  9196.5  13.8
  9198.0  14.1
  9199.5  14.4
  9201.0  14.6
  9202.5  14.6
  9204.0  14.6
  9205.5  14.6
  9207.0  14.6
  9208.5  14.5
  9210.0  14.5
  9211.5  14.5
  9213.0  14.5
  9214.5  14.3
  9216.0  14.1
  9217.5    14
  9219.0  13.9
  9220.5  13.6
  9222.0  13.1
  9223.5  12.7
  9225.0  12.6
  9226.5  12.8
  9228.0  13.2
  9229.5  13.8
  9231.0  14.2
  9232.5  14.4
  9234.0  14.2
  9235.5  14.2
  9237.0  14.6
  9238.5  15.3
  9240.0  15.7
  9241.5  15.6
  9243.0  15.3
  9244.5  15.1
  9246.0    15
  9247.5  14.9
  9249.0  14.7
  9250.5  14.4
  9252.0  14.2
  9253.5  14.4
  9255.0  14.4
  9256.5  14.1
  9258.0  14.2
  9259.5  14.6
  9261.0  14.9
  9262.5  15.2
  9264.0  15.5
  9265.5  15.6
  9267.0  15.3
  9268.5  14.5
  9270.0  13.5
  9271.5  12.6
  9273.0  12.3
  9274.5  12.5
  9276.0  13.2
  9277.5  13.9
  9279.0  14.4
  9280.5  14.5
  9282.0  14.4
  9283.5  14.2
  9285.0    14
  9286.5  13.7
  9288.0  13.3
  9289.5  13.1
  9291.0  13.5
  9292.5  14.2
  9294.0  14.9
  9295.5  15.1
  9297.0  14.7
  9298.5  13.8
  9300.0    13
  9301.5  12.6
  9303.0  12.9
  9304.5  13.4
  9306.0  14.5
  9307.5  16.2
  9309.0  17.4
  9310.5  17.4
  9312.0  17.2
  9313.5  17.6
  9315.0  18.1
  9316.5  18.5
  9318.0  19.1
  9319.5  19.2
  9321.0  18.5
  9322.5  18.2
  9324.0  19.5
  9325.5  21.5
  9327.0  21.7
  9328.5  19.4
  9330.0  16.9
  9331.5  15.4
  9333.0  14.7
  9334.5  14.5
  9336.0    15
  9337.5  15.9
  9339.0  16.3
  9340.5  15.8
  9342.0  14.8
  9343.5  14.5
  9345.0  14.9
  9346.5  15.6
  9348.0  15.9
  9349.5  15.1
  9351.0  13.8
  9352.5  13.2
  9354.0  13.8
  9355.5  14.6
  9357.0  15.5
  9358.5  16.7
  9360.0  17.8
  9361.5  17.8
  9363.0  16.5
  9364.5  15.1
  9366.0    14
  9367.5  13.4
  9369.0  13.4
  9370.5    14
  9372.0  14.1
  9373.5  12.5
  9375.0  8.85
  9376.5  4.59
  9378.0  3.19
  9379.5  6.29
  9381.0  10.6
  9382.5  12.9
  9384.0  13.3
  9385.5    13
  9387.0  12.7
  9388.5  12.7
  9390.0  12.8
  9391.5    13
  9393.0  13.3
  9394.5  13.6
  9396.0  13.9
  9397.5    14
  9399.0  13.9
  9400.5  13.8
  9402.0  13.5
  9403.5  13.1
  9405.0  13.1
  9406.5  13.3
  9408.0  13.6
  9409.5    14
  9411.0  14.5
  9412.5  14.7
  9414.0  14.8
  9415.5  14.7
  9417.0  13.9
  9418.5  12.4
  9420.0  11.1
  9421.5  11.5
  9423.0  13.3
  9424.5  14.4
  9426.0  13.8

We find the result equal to 0.12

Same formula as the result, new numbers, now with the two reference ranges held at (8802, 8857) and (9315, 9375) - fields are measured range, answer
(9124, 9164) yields 0.07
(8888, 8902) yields 0.10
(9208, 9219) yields 0.09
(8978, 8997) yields 0.08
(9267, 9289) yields 0.15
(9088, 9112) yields 0.07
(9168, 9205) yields 0.13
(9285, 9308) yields 0.14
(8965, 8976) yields 0.06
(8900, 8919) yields 0.14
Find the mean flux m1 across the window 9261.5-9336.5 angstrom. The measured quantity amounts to 15.5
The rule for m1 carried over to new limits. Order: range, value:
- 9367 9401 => 11.9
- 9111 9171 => 14.2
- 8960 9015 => 14.4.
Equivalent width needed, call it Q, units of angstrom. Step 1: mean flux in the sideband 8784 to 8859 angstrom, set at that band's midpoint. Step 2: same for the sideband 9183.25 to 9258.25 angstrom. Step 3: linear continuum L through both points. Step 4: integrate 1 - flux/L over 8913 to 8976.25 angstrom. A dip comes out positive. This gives 2.6 angstrom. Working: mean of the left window 14.2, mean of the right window 14.1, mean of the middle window 13.5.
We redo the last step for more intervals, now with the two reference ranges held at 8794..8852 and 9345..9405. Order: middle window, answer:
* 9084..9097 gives -0.7 angstrom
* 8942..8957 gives 1.1 angstrom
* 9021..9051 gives -2.8 angstrom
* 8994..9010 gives -2.4 angstrom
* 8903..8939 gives 1.6 angstrom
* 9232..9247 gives -1.6 angstrom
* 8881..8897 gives 0.7 angstrom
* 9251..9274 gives -1.5 angstrom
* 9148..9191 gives -2.3 angstrom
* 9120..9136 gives -0.3 angstrom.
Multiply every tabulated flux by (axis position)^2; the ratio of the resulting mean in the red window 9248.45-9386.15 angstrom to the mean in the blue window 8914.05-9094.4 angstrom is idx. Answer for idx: 1.1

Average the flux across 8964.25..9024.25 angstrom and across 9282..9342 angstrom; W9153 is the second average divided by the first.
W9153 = 1.1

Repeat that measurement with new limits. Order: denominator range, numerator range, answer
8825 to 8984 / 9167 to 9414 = 1.04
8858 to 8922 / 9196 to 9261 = 1.06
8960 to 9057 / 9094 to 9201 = 0.96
